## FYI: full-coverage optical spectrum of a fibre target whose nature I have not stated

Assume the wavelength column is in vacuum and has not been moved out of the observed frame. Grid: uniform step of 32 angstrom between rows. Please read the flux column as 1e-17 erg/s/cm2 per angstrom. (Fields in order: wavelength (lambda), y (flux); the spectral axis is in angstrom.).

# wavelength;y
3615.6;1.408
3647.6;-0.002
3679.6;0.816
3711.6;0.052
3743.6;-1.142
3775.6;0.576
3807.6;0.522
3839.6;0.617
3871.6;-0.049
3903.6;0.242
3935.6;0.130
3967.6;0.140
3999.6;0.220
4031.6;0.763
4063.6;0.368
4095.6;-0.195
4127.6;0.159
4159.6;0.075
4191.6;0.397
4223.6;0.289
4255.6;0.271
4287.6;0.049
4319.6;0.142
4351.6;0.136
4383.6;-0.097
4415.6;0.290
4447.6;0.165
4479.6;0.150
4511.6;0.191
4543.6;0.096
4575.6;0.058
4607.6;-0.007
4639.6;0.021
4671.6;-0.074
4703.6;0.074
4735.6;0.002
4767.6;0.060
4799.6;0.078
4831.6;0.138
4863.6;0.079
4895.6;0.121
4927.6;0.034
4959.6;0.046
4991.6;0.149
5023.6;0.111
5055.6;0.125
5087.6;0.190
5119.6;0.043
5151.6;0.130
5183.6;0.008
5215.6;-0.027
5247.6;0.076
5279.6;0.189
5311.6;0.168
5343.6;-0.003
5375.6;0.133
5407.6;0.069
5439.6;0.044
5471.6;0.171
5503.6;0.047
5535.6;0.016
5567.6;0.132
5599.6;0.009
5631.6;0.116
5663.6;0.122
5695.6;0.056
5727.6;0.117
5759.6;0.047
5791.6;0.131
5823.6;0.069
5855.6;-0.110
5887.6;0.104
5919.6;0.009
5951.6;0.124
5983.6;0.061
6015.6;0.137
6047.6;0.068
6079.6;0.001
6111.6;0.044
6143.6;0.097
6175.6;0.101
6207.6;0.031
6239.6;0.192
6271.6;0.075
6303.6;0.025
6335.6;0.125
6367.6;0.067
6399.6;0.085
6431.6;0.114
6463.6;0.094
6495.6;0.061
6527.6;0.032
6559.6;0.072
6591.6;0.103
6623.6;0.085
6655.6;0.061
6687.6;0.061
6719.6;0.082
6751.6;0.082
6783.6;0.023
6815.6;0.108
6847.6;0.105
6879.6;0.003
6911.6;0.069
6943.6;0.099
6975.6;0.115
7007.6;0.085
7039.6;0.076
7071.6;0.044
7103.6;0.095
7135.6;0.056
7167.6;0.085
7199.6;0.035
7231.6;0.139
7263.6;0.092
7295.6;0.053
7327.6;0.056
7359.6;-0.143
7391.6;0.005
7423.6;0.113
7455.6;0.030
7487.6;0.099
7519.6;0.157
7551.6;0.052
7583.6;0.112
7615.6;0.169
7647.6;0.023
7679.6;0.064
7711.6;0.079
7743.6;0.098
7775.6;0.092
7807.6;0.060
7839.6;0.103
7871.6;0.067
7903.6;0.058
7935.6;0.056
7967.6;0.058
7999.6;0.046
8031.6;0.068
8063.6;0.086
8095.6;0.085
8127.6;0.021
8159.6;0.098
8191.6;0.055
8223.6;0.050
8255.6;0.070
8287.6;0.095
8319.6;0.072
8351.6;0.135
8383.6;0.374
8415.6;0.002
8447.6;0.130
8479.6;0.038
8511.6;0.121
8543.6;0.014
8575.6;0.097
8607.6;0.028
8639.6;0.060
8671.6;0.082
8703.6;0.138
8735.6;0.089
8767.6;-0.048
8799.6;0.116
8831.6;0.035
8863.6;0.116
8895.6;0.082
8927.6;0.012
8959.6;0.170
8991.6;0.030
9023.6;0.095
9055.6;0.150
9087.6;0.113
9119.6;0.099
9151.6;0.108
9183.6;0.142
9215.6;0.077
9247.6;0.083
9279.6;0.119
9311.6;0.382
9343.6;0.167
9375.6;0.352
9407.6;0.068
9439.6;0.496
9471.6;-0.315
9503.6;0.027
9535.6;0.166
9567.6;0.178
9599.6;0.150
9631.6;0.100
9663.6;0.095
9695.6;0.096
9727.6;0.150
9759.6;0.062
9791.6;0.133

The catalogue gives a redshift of 1.249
